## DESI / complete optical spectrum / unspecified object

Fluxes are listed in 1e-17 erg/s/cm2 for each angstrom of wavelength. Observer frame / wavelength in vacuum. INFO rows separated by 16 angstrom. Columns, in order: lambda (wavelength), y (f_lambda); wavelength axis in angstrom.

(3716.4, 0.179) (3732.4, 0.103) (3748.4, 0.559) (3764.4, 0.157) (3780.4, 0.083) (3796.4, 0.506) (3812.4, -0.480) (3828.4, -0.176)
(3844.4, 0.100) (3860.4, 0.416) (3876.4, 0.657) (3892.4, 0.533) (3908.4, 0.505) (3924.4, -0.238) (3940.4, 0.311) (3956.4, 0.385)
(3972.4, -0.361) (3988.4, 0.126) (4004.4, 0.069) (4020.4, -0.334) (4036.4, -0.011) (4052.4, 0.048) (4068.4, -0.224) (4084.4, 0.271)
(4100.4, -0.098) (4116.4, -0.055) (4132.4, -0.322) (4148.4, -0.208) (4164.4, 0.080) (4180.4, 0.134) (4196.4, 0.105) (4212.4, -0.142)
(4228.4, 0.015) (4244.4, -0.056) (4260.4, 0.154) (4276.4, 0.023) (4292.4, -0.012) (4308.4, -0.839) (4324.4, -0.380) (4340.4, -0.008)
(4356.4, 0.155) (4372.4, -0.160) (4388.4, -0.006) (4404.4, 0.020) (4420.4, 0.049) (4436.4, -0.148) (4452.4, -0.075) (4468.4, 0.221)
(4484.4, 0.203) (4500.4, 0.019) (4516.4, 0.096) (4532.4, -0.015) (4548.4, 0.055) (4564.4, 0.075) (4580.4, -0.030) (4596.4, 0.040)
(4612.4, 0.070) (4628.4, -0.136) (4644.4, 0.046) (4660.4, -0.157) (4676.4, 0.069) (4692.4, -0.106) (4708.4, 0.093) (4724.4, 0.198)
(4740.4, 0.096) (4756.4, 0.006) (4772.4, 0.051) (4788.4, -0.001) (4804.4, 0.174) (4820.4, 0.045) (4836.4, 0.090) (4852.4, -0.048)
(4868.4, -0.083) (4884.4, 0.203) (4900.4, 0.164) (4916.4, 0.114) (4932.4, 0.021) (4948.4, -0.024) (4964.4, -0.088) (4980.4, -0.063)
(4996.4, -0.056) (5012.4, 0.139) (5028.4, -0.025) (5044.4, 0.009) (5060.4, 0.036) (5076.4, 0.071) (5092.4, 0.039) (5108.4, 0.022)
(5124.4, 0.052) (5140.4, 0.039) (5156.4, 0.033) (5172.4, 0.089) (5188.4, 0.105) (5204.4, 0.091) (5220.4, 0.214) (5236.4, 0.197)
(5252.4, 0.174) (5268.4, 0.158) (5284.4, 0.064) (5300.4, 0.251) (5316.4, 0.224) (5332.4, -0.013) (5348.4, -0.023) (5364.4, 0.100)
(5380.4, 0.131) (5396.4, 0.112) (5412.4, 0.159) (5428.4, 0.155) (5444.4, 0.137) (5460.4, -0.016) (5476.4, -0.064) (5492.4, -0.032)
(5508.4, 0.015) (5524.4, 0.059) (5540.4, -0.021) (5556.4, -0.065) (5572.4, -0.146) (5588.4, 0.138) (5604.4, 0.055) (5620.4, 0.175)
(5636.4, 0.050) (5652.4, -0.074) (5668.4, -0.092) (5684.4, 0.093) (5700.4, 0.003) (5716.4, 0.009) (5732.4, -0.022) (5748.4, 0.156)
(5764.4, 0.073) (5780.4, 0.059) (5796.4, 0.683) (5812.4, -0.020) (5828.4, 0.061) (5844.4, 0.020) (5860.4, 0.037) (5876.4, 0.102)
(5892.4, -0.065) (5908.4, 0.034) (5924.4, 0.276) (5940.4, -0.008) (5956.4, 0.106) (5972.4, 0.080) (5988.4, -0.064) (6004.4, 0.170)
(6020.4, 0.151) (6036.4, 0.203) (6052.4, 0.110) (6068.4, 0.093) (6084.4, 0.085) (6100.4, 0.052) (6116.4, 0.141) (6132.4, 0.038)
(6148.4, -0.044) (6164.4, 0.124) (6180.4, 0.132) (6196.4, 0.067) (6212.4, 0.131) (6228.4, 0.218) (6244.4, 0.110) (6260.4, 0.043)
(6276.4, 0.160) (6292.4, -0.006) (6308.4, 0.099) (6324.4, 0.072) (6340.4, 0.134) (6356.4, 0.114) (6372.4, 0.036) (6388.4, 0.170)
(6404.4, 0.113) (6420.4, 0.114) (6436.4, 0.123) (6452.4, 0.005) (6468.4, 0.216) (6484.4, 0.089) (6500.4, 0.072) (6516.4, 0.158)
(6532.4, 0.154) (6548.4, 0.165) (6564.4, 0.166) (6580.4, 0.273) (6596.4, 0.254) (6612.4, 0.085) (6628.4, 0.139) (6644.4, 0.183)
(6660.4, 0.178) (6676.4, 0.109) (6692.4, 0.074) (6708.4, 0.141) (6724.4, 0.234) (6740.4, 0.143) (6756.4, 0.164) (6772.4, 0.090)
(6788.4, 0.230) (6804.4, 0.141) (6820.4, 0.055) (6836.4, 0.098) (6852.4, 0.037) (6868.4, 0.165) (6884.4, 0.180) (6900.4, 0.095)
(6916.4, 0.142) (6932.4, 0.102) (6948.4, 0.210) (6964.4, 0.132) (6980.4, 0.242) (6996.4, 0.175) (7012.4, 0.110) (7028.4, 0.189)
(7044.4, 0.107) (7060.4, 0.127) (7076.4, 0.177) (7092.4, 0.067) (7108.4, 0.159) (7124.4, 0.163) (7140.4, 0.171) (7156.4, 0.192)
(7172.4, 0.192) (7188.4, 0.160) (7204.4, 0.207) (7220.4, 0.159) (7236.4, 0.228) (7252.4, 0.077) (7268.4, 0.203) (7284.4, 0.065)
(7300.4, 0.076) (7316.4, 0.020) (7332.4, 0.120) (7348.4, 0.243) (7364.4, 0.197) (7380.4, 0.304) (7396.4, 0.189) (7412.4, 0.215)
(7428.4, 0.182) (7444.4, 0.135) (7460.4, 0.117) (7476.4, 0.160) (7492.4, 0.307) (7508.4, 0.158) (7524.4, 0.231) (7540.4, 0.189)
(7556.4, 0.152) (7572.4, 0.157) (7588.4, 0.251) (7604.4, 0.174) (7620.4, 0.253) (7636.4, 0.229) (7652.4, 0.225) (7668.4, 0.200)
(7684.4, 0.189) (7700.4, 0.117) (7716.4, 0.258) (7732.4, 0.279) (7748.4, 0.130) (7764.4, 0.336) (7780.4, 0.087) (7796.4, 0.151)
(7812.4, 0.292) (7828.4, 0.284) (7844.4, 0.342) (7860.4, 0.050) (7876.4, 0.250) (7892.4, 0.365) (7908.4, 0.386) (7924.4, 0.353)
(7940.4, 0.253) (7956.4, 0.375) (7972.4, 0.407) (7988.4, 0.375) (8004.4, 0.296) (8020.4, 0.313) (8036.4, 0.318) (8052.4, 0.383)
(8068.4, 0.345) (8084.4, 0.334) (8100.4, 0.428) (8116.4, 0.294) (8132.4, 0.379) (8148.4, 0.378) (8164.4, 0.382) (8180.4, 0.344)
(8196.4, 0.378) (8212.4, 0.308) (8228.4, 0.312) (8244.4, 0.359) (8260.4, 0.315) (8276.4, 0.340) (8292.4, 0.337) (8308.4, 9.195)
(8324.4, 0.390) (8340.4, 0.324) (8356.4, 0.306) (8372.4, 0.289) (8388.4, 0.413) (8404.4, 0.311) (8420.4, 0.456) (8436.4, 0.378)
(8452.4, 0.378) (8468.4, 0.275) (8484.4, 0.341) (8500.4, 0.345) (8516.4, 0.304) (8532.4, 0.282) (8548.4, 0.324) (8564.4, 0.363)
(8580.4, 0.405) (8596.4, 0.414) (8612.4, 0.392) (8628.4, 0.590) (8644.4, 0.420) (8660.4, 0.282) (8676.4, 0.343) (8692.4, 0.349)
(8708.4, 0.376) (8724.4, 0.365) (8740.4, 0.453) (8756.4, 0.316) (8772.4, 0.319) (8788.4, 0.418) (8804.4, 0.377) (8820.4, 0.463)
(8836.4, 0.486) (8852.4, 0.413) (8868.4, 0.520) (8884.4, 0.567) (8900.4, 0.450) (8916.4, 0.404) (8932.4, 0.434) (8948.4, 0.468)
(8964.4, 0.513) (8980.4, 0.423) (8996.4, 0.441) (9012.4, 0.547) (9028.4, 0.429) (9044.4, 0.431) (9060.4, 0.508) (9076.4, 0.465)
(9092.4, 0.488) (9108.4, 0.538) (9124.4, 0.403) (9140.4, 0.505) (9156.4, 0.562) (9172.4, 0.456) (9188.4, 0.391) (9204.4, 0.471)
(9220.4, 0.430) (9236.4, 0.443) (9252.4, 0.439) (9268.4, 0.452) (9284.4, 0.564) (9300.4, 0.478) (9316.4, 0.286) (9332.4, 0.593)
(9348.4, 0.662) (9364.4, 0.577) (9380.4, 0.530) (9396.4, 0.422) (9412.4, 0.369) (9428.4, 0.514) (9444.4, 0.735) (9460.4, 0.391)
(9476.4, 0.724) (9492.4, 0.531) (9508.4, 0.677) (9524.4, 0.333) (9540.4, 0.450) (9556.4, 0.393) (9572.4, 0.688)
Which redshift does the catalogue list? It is 0.660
